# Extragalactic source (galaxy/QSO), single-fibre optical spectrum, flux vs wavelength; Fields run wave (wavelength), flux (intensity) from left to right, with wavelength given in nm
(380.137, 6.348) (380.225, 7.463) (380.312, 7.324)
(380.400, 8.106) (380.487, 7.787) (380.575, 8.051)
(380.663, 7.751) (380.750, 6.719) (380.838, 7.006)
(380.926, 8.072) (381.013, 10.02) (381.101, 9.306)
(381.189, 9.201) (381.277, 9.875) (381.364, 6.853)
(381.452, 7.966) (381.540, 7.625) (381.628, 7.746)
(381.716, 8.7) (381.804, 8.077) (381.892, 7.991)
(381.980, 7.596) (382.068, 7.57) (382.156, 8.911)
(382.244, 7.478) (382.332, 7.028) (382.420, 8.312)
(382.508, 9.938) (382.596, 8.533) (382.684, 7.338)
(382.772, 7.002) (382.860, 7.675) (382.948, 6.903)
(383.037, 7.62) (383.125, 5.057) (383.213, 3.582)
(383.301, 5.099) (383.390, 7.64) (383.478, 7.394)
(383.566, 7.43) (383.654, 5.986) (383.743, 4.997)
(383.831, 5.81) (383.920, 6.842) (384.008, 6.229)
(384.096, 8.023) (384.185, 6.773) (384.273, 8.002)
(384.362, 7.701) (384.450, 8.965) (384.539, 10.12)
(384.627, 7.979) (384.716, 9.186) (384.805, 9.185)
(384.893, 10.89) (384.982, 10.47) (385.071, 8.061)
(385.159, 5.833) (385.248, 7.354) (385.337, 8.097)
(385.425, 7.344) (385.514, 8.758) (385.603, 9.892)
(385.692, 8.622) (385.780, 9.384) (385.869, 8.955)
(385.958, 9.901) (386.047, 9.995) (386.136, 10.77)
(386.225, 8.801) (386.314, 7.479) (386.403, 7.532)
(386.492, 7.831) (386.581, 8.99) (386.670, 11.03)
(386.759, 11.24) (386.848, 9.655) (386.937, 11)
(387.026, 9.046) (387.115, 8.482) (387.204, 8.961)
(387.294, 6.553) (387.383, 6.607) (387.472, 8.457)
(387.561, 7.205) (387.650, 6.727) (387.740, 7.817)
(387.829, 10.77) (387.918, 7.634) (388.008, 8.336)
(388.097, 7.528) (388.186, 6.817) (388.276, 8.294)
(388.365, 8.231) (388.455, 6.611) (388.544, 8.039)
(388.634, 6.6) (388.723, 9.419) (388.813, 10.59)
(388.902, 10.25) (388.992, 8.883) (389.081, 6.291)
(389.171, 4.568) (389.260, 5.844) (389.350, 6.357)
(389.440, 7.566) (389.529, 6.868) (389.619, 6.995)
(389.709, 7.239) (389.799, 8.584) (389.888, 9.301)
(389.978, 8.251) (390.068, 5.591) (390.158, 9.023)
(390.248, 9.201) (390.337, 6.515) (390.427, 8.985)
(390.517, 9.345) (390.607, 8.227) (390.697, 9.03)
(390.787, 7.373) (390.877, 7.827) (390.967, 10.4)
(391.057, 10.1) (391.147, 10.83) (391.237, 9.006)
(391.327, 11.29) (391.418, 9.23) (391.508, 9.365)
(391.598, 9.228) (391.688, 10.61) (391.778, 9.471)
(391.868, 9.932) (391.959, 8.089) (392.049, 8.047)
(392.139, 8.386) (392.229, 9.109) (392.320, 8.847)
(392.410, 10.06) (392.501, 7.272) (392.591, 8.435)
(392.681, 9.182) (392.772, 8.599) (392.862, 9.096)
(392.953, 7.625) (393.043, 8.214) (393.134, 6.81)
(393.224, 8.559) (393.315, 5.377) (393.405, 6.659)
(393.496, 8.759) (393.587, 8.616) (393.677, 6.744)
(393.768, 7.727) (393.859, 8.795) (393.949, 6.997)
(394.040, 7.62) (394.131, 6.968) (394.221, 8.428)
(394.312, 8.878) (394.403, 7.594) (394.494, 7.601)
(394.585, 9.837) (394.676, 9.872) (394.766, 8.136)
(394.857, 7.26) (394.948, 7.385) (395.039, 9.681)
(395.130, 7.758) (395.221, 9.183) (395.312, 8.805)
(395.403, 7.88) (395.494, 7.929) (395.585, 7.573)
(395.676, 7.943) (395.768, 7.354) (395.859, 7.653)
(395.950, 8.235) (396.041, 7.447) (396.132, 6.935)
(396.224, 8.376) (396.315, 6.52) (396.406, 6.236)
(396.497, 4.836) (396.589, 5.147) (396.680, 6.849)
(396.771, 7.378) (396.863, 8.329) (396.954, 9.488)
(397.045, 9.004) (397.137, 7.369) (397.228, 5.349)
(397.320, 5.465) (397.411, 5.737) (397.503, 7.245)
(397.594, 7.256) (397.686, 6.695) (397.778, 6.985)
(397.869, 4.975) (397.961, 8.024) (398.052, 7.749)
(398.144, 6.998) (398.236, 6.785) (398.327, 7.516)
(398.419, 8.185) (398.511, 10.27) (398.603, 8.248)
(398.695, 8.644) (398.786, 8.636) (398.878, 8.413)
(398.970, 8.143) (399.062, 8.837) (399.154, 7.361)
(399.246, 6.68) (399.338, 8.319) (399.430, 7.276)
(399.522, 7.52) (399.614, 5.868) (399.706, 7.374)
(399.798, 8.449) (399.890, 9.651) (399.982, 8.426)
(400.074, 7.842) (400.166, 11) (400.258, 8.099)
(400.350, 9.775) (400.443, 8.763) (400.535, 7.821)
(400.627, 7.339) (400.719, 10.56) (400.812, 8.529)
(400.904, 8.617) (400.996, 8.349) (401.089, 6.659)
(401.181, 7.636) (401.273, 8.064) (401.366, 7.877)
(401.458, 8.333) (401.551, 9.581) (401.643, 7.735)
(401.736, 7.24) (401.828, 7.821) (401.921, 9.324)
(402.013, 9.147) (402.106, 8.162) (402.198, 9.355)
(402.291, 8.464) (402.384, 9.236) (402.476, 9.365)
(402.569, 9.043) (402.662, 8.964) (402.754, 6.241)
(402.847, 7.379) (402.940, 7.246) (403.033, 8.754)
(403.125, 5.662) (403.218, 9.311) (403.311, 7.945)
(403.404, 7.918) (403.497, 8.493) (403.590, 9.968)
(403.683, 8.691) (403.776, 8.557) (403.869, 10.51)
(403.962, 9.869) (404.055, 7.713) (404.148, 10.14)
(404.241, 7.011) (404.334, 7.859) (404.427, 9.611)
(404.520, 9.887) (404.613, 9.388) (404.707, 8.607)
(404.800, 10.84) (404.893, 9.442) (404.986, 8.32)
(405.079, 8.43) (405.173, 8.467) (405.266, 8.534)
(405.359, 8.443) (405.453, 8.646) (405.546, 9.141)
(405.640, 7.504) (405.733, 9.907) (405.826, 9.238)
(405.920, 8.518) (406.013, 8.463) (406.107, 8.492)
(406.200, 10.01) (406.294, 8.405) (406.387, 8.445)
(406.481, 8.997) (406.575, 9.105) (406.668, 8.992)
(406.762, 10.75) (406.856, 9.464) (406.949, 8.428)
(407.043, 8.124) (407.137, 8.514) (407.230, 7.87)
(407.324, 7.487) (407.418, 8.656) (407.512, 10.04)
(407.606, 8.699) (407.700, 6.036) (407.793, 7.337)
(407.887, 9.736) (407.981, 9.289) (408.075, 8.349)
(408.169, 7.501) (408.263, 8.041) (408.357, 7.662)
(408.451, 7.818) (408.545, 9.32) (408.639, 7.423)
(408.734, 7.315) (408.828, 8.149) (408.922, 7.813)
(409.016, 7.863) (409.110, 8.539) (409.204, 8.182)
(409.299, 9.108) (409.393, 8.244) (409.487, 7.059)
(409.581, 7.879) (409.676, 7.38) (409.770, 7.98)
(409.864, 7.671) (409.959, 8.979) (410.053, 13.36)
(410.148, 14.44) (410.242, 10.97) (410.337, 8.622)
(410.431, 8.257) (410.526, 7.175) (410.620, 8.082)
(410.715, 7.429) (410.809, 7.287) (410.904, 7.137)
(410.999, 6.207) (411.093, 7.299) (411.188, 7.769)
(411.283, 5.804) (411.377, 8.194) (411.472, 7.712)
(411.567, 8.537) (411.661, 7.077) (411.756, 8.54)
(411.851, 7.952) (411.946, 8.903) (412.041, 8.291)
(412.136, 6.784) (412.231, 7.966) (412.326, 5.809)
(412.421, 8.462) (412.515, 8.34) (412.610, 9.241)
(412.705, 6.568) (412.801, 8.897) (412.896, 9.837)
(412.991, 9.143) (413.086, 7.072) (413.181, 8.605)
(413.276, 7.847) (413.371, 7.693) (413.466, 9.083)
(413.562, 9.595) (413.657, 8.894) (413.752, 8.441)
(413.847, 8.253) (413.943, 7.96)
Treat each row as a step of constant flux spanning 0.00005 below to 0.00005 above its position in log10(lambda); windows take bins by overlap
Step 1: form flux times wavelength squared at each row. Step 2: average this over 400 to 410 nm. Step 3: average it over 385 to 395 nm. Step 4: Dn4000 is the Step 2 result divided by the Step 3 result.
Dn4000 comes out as 1.1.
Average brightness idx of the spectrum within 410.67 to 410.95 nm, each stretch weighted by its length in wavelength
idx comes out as 7.29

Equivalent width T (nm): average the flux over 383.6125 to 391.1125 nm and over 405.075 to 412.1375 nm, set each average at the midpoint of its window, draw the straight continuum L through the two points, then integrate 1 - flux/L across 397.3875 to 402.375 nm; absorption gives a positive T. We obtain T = 0.16 nm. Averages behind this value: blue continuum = 8.23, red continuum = 8.41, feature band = 8.06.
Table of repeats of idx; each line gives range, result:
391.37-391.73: 9.6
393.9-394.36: 7.8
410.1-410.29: 12.7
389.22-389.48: 6.57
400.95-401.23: 7.56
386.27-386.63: 8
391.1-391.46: 10.1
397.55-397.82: 6.95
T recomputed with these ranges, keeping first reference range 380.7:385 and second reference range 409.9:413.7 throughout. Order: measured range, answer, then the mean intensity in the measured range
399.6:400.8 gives -0.07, 8.61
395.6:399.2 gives 0.29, 7.4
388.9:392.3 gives -0.23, 8.43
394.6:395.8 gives -0.04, 8.26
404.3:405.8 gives -0.14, 8.95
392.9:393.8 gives 0.05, 7.52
